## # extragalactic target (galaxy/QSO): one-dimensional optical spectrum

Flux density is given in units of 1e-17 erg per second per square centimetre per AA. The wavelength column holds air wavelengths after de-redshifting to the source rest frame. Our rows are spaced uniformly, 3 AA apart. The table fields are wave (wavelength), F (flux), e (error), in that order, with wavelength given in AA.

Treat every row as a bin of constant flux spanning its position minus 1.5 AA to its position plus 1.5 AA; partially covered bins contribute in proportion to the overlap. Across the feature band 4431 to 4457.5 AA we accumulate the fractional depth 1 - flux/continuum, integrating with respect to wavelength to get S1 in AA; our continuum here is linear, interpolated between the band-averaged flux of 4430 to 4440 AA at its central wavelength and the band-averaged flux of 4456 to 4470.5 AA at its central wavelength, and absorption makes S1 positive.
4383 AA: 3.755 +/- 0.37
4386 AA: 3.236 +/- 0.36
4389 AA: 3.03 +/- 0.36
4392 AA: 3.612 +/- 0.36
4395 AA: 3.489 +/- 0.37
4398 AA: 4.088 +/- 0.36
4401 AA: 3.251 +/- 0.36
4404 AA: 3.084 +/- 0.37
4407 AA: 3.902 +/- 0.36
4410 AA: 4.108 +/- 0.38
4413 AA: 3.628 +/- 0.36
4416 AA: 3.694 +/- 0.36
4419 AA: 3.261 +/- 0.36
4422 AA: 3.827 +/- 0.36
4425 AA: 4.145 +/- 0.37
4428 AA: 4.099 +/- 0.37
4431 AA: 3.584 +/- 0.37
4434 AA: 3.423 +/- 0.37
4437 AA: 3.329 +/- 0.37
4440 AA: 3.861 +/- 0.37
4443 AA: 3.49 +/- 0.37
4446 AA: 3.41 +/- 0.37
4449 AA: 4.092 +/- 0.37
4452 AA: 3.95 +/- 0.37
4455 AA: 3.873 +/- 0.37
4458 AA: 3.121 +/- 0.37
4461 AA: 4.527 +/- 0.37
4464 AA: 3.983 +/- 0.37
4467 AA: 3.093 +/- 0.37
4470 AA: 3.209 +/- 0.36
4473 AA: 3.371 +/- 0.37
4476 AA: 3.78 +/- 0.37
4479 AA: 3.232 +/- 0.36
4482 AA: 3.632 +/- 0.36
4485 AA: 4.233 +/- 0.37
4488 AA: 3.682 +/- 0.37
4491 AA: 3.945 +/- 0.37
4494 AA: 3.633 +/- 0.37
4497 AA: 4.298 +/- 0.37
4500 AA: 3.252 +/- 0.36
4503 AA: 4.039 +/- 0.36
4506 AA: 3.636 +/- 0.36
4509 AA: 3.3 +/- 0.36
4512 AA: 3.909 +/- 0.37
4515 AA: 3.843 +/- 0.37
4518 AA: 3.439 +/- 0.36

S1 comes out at -0.8 AA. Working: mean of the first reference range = 3.5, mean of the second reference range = 3.62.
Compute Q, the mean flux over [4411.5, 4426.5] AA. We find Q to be 3.71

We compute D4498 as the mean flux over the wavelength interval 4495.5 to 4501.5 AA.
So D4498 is 3.77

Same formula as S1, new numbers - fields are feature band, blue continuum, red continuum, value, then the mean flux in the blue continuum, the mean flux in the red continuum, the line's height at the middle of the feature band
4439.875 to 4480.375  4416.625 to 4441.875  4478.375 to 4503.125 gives 1.0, 3.69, 3.78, 3.73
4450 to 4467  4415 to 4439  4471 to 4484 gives -1.2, 3.67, 3.52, 3.58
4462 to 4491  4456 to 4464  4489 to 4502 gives 1.6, 3.86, 3.79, 3.82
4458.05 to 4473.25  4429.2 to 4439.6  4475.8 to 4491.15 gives 0.2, 3.51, 3.73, 3.65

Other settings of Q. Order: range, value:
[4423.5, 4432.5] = 3.94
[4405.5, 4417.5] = 3.83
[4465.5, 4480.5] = 3.34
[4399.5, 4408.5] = 3.41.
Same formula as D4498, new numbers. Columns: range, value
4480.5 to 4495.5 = 3.83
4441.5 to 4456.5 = 3.76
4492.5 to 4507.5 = 3.77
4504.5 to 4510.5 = 3.47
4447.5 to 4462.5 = 3.91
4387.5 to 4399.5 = 3.55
